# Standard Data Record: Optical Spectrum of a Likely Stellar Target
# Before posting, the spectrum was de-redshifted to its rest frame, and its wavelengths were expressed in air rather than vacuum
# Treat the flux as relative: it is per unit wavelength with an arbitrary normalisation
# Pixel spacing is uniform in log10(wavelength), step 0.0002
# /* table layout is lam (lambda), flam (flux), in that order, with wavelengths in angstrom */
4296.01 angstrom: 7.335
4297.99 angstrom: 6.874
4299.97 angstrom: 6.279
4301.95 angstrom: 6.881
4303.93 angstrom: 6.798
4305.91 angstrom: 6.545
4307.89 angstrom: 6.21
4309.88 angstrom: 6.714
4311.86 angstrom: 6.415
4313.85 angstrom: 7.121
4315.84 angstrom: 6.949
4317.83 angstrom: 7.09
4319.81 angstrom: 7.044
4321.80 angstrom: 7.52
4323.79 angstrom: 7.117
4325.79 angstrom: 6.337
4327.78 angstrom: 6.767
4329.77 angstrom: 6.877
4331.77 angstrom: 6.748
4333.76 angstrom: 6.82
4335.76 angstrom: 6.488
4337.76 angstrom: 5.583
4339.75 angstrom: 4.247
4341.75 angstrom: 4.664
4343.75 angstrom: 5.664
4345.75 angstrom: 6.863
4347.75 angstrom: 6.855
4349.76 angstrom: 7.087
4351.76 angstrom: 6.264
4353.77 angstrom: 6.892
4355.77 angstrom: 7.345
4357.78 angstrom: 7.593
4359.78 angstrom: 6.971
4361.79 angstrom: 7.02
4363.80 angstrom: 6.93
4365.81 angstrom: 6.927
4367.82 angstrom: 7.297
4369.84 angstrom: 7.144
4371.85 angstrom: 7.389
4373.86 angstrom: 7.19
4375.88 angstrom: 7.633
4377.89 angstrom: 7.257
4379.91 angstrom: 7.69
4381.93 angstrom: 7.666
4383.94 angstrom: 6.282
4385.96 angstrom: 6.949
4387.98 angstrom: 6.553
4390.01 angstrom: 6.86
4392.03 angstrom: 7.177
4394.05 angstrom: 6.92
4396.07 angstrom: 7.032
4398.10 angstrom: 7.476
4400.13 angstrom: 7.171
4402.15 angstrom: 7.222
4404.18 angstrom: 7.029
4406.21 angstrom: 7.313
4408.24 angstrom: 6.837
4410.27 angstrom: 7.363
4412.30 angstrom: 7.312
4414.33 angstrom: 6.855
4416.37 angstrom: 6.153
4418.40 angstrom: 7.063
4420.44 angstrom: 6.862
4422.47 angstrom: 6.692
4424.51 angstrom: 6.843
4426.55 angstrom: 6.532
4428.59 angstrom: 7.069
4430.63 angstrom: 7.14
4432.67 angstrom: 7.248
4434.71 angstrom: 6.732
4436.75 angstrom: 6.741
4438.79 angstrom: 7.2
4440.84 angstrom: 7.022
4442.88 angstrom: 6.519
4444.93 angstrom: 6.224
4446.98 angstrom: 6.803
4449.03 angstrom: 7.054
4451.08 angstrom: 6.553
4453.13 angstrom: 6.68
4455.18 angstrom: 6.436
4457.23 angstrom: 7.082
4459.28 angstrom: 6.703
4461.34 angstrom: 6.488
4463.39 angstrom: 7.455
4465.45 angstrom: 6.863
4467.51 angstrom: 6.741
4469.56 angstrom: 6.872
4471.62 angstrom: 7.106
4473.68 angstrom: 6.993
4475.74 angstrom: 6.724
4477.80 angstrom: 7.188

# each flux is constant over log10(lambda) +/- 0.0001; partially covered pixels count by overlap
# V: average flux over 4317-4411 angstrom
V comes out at 6.88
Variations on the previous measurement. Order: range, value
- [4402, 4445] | 6.92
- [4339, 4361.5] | 6.45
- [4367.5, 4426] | 7.07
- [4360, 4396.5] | 7.1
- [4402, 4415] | 7.13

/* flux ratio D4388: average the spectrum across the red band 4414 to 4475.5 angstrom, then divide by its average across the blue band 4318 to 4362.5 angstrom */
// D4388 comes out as 1.04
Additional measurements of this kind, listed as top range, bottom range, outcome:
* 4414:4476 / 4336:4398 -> 1.00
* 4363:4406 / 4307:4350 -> 1.10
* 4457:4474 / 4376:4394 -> 0.98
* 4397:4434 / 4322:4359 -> 1.08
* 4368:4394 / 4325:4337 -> 1.07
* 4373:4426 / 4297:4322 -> 1.04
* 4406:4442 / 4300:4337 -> 1.02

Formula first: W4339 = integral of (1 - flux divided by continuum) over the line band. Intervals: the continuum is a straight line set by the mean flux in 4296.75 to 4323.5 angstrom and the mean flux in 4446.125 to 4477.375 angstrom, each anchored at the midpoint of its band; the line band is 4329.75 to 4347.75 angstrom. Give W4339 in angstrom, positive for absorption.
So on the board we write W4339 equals 2.19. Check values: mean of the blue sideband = 6.82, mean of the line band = 6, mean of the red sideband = 6.85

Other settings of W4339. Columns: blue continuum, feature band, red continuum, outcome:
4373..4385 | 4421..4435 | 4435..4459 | 0.0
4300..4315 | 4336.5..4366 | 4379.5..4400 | 1.8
